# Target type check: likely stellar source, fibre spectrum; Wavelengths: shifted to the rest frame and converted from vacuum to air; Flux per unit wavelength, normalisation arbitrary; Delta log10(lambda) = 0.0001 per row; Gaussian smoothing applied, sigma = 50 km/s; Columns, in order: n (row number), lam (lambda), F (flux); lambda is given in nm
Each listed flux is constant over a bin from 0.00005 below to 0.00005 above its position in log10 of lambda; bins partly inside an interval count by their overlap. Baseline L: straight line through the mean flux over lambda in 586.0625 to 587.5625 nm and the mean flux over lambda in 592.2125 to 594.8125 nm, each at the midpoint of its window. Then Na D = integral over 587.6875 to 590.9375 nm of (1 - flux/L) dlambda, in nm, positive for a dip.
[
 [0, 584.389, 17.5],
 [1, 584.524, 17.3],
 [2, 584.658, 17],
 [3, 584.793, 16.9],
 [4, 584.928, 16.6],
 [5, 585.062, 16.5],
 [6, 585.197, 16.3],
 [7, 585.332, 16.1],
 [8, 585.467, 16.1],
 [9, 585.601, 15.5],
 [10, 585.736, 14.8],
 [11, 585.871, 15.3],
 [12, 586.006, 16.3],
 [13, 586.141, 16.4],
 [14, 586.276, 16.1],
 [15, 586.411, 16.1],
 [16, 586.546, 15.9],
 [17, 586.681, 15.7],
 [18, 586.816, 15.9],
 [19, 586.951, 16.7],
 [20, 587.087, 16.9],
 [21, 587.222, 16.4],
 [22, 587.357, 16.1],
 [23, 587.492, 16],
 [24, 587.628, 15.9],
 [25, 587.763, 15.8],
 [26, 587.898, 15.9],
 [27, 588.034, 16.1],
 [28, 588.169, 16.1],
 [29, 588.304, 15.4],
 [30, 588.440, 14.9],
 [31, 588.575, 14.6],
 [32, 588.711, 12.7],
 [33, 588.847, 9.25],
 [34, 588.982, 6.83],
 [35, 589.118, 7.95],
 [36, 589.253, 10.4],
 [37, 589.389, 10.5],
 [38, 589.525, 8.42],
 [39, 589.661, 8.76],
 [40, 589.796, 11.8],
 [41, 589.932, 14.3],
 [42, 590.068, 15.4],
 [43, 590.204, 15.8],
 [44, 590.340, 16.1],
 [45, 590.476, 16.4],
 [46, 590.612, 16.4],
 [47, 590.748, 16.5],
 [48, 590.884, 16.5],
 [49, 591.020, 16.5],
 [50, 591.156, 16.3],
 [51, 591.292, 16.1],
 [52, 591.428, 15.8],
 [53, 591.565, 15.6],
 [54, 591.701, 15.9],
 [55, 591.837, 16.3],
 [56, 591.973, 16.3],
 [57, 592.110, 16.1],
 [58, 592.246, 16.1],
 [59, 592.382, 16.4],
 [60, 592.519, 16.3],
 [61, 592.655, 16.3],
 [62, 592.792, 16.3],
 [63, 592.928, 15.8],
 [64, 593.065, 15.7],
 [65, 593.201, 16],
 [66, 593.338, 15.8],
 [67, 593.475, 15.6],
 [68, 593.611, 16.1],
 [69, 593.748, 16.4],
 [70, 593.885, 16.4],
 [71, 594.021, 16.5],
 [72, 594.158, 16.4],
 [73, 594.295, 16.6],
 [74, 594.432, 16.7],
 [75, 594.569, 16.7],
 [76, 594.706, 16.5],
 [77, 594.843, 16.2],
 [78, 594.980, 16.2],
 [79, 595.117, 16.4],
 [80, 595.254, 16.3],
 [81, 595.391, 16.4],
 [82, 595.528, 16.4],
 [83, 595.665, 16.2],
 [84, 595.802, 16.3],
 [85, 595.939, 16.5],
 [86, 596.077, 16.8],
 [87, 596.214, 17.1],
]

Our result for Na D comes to 0.56 nm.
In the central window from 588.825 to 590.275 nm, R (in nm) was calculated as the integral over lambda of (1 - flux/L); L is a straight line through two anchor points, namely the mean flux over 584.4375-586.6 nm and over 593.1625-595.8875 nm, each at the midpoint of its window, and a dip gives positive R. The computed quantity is 0.476 nm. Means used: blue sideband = 16.2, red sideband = 16.3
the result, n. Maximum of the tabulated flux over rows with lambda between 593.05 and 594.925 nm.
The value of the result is 16.7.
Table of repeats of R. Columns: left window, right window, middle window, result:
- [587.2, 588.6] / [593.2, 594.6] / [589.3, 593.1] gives 0.218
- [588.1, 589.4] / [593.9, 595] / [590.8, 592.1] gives -0.191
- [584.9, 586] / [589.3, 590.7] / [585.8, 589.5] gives 0.076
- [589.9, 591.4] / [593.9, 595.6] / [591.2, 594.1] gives 0.029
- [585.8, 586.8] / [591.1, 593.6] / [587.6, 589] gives 0.161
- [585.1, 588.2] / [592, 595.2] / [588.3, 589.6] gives 0.421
